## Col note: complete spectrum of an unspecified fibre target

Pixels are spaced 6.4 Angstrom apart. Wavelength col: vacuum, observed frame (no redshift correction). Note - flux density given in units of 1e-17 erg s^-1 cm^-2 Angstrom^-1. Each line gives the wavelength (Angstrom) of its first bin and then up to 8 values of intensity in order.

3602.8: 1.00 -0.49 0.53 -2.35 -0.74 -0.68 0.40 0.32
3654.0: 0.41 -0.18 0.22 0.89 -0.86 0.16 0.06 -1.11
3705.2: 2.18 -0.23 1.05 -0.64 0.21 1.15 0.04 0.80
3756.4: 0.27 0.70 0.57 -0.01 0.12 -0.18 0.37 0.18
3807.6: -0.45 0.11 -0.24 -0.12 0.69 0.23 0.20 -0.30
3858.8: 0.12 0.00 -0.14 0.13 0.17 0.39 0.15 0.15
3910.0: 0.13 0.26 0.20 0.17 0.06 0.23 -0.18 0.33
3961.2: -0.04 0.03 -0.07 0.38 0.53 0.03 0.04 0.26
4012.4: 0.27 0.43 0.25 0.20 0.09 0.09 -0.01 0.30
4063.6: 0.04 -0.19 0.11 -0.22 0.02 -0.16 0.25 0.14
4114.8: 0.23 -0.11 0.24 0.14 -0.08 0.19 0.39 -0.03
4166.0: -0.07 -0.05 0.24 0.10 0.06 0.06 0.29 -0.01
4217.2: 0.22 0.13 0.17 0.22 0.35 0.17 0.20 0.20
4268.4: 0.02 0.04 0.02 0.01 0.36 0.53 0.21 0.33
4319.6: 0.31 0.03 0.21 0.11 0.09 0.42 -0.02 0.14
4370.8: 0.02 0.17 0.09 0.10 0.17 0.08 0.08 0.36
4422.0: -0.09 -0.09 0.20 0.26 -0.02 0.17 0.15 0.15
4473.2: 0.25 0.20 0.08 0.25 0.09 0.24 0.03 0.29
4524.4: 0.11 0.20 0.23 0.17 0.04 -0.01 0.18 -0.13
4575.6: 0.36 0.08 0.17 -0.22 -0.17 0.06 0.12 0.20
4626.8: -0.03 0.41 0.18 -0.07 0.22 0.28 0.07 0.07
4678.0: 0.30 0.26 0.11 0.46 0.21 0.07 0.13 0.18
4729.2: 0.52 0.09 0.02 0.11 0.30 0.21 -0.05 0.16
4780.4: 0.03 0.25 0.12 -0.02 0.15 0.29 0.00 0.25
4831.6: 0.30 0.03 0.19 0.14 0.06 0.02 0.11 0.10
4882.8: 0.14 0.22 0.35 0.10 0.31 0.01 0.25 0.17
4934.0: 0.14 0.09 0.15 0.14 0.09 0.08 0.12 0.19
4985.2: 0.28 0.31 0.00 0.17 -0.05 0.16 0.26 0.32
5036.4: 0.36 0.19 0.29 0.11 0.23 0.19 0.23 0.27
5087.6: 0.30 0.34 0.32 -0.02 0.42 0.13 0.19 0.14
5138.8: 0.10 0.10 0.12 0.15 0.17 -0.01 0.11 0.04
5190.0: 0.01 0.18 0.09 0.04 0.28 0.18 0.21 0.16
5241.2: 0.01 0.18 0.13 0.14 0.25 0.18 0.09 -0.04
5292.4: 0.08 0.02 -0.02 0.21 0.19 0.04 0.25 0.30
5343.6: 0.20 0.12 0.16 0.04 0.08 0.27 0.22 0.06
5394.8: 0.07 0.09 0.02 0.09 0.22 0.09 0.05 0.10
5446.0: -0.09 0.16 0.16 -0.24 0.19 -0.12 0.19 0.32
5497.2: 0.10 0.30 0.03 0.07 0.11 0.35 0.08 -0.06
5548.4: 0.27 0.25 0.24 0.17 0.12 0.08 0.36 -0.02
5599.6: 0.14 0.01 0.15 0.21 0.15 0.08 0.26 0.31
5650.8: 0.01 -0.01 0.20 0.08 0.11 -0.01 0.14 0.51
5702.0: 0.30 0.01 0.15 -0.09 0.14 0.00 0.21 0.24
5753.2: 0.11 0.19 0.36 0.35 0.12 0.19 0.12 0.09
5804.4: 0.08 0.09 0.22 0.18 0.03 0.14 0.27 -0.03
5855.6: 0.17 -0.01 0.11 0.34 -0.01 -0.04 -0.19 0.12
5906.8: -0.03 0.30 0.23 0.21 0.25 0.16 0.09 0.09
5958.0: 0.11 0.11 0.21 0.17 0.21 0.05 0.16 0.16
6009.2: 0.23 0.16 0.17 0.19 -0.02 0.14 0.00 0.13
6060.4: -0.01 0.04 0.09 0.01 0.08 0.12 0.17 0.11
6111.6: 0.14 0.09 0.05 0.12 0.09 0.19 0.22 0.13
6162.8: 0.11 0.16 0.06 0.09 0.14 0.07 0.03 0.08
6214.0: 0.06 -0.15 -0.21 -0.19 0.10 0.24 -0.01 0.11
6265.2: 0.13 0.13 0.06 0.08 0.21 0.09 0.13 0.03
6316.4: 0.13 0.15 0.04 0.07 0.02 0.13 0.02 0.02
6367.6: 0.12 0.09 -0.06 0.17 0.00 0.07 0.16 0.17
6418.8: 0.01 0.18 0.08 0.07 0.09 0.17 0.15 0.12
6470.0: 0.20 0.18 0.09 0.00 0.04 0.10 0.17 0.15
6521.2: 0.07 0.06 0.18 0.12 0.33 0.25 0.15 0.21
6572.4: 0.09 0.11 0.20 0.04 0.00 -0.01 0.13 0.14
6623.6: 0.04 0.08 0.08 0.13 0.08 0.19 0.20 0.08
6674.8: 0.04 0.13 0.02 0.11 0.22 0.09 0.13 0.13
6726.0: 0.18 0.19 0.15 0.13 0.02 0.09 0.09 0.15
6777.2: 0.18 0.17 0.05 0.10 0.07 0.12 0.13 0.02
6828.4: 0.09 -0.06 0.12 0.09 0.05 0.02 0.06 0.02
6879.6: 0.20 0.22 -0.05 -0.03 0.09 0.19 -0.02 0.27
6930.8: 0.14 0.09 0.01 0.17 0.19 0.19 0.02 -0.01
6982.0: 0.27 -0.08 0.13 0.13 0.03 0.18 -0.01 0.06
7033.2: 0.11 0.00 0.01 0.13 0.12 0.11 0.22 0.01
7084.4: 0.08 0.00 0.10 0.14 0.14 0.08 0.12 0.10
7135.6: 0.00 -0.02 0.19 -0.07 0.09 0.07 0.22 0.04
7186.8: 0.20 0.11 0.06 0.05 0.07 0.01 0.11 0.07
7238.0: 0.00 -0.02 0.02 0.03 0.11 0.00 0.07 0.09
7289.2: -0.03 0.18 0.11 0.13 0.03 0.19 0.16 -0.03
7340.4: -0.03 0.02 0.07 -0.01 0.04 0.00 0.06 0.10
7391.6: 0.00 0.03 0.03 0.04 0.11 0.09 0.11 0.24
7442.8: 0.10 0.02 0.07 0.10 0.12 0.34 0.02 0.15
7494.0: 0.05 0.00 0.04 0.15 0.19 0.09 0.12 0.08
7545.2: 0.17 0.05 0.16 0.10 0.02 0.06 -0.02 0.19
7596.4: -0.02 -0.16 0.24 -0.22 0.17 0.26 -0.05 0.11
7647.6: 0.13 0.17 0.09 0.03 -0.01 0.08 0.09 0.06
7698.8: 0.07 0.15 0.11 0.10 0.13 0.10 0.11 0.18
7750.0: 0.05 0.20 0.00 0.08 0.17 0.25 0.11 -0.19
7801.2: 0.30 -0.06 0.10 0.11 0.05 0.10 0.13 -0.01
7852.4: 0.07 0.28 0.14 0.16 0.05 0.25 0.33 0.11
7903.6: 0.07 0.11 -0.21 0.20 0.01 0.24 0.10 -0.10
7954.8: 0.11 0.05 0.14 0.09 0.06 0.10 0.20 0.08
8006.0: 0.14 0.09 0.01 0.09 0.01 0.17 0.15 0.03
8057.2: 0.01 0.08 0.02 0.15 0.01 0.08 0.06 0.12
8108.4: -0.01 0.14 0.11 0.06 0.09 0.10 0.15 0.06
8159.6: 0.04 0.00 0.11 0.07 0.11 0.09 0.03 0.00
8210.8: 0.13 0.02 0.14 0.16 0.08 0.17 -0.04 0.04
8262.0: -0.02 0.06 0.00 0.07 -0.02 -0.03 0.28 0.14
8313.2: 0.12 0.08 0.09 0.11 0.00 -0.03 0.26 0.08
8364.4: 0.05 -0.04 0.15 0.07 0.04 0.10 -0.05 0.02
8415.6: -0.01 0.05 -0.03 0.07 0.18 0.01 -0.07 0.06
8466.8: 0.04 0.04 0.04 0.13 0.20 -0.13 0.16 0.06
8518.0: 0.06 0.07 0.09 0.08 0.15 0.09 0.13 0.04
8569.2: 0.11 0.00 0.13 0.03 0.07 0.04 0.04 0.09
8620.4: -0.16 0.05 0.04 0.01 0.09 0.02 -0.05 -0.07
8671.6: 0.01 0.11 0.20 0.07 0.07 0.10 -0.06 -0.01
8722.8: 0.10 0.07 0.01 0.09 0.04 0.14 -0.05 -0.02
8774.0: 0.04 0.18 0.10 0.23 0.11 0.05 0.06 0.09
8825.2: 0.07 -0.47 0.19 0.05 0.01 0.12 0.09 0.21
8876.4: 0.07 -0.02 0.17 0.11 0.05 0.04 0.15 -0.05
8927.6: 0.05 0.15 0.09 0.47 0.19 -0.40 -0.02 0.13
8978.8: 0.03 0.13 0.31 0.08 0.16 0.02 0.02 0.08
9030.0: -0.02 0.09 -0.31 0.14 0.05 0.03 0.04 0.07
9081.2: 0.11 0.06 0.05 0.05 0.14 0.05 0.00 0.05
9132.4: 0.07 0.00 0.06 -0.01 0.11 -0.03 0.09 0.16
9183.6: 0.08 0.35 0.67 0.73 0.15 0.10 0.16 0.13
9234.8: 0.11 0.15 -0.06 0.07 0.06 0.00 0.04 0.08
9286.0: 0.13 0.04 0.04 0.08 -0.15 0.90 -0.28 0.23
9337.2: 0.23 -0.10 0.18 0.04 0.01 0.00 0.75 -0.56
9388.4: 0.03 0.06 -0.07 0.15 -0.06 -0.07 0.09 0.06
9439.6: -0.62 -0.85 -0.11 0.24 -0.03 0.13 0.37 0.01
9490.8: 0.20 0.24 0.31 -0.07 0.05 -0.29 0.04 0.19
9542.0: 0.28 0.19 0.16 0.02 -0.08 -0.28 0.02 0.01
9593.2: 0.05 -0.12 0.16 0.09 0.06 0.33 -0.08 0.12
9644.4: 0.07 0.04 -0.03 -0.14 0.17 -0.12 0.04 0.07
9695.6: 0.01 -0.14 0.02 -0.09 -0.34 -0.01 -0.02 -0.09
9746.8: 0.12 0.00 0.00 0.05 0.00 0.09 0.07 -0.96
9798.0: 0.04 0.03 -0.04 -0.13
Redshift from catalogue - 1.467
